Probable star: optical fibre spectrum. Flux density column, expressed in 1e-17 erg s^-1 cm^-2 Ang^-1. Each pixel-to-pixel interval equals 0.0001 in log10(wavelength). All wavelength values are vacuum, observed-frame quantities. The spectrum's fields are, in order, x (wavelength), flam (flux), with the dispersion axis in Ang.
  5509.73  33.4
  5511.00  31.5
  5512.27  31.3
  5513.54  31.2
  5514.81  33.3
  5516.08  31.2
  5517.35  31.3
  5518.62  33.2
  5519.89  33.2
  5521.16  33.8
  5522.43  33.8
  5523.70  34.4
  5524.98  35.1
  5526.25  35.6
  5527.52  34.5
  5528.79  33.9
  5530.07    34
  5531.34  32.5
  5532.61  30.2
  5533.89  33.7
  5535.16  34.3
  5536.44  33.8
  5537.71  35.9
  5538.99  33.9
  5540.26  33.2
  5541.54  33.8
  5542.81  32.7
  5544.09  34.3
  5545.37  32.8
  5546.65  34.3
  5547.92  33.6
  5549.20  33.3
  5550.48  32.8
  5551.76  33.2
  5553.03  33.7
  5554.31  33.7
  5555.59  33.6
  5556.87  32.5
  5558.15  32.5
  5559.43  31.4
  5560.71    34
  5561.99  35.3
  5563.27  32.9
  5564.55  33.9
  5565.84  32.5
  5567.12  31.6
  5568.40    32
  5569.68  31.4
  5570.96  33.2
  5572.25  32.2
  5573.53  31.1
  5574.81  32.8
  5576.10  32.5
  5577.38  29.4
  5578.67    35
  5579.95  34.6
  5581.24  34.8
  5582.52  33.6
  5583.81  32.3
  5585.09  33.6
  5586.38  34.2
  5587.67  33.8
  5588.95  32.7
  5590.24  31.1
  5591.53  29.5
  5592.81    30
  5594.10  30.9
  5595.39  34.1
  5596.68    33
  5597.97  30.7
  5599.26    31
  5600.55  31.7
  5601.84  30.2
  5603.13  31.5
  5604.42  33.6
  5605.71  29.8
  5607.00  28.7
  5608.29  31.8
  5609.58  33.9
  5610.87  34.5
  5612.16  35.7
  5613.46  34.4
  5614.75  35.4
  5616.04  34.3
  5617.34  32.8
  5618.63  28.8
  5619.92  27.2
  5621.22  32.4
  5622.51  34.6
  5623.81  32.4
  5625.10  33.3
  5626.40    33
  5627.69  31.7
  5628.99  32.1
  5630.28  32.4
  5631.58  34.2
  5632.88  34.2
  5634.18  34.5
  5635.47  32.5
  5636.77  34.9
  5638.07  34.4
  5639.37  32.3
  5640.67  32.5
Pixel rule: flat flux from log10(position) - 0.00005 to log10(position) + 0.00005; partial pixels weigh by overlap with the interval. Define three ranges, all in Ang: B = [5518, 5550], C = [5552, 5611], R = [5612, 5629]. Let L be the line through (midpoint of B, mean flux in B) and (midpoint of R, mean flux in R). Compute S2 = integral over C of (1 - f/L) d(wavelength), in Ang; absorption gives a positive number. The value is 1.3 Ang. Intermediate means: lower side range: 33.7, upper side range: 32.6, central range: 32.4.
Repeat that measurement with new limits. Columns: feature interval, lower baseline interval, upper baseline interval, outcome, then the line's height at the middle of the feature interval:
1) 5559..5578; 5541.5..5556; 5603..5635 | 0.5 Ang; 33.3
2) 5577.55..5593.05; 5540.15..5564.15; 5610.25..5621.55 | 0.1 Ang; 33.1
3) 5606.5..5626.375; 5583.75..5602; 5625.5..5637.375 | 0.0 Ang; 32.8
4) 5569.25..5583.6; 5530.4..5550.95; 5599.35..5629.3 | 0.1 Ang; 32.9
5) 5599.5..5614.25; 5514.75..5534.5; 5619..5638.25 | 0.3 Ang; 32.9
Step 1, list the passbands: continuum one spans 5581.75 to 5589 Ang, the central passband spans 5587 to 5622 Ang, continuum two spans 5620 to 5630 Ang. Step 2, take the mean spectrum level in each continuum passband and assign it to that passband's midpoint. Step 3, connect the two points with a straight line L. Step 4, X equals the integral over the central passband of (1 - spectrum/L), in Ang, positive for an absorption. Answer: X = 1.05 Ang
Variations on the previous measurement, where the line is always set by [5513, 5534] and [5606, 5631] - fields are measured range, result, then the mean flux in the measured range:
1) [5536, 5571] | -0.3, 33.3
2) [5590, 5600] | 0.4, 31.3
